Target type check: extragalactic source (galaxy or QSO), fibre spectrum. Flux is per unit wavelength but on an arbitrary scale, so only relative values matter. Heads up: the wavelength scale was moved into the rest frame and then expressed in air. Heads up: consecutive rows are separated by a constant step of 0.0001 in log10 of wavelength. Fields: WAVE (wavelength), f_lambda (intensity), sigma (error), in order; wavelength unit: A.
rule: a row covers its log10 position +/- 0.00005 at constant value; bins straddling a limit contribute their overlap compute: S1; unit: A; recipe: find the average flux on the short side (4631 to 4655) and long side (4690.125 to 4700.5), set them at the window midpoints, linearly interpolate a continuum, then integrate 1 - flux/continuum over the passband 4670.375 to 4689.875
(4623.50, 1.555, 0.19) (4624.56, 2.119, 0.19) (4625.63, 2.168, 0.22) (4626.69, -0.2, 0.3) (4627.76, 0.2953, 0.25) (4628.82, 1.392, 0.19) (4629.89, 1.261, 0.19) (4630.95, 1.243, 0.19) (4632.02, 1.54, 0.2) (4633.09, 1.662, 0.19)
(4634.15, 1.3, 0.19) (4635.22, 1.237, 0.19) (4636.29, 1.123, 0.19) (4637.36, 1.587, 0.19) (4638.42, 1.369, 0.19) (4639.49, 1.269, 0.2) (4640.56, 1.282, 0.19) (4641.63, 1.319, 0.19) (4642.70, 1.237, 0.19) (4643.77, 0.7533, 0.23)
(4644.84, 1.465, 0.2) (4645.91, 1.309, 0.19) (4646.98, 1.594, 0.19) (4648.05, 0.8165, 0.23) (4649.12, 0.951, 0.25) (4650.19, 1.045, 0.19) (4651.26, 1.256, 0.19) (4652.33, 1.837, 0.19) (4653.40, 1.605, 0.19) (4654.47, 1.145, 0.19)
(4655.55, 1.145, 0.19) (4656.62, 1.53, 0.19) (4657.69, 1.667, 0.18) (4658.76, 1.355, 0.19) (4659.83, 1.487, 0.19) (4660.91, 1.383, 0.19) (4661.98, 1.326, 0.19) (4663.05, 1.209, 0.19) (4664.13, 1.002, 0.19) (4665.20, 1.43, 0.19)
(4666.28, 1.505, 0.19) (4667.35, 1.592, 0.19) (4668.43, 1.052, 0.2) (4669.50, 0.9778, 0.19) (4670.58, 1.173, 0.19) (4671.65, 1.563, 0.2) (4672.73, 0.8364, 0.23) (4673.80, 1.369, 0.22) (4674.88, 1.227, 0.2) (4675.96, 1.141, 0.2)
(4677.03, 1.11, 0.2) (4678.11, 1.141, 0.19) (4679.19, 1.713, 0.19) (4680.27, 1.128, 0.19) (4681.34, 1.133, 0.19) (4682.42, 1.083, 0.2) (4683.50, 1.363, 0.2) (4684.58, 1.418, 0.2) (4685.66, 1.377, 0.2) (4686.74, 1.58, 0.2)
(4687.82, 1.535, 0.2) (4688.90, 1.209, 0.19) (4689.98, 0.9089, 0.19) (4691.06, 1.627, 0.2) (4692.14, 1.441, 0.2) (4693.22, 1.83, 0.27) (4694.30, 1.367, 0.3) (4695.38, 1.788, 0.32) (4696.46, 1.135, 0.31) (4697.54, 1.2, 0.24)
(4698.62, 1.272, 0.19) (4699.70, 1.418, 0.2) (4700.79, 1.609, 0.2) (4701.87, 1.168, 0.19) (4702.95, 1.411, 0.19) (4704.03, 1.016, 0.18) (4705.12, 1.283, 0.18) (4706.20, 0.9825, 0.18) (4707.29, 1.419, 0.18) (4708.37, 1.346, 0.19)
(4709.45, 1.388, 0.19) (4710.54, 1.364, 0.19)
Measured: 1.7 A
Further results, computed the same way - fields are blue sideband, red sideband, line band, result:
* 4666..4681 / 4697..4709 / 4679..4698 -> -1.6 A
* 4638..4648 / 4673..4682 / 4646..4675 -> -1.2 A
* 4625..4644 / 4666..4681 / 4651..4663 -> -1.8 A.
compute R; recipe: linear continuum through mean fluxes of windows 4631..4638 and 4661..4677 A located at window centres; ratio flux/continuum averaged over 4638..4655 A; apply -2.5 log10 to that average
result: 0.06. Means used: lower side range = 1.4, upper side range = 1.24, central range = 1.27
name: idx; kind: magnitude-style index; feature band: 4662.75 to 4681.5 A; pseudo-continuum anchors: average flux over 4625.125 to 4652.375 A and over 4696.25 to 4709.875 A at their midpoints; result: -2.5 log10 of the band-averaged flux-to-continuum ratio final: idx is 0.01 mag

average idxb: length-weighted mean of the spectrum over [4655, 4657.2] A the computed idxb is 1.34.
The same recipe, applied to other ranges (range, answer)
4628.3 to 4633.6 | 1.42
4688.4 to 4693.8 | 1.4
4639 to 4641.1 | 1.27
